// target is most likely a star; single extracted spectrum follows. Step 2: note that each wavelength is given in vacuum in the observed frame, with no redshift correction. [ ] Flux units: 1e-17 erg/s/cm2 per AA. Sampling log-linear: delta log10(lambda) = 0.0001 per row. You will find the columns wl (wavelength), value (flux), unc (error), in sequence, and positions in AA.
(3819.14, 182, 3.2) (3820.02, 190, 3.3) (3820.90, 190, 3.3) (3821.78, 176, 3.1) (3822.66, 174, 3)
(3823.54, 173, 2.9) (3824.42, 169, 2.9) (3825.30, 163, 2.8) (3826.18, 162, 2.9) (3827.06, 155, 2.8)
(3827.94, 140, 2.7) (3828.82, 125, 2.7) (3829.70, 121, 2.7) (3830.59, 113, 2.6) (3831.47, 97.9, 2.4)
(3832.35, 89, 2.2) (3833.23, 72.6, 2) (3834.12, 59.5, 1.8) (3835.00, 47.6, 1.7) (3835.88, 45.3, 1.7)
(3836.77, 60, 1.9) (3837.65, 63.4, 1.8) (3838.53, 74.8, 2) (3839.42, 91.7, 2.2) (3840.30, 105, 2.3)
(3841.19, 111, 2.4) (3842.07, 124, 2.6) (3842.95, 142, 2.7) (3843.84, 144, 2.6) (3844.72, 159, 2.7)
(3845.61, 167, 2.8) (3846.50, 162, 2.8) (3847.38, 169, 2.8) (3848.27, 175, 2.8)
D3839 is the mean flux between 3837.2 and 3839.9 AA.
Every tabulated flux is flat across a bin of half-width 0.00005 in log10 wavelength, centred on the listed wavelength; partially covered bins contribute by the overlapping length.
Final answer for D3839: 77.2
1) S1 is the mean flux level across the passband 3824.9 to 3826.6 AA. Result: 163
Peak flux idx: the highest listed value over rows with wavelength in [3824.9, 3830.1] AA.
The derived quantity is 163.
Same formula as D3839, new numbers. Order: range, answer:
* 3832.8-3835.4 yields 59.9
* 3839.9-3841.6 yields 108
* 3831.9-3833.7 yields 80.5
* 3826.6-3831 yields 131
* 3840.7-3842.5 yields 117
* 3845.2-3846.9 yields 164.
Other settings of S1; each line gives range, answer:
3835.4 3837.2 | 52.4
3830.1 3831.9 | 106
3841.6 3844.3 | 137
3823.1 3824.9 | 171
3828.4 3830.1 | 123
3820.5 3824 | 178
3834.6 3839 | 58.5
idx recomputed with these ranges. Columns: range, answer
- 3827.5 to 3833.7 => 140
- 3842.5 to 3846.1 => 167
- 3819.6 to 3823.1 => 190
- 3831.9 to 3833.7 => 89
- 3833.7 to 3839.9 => 91.7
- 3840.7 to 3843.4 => 142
